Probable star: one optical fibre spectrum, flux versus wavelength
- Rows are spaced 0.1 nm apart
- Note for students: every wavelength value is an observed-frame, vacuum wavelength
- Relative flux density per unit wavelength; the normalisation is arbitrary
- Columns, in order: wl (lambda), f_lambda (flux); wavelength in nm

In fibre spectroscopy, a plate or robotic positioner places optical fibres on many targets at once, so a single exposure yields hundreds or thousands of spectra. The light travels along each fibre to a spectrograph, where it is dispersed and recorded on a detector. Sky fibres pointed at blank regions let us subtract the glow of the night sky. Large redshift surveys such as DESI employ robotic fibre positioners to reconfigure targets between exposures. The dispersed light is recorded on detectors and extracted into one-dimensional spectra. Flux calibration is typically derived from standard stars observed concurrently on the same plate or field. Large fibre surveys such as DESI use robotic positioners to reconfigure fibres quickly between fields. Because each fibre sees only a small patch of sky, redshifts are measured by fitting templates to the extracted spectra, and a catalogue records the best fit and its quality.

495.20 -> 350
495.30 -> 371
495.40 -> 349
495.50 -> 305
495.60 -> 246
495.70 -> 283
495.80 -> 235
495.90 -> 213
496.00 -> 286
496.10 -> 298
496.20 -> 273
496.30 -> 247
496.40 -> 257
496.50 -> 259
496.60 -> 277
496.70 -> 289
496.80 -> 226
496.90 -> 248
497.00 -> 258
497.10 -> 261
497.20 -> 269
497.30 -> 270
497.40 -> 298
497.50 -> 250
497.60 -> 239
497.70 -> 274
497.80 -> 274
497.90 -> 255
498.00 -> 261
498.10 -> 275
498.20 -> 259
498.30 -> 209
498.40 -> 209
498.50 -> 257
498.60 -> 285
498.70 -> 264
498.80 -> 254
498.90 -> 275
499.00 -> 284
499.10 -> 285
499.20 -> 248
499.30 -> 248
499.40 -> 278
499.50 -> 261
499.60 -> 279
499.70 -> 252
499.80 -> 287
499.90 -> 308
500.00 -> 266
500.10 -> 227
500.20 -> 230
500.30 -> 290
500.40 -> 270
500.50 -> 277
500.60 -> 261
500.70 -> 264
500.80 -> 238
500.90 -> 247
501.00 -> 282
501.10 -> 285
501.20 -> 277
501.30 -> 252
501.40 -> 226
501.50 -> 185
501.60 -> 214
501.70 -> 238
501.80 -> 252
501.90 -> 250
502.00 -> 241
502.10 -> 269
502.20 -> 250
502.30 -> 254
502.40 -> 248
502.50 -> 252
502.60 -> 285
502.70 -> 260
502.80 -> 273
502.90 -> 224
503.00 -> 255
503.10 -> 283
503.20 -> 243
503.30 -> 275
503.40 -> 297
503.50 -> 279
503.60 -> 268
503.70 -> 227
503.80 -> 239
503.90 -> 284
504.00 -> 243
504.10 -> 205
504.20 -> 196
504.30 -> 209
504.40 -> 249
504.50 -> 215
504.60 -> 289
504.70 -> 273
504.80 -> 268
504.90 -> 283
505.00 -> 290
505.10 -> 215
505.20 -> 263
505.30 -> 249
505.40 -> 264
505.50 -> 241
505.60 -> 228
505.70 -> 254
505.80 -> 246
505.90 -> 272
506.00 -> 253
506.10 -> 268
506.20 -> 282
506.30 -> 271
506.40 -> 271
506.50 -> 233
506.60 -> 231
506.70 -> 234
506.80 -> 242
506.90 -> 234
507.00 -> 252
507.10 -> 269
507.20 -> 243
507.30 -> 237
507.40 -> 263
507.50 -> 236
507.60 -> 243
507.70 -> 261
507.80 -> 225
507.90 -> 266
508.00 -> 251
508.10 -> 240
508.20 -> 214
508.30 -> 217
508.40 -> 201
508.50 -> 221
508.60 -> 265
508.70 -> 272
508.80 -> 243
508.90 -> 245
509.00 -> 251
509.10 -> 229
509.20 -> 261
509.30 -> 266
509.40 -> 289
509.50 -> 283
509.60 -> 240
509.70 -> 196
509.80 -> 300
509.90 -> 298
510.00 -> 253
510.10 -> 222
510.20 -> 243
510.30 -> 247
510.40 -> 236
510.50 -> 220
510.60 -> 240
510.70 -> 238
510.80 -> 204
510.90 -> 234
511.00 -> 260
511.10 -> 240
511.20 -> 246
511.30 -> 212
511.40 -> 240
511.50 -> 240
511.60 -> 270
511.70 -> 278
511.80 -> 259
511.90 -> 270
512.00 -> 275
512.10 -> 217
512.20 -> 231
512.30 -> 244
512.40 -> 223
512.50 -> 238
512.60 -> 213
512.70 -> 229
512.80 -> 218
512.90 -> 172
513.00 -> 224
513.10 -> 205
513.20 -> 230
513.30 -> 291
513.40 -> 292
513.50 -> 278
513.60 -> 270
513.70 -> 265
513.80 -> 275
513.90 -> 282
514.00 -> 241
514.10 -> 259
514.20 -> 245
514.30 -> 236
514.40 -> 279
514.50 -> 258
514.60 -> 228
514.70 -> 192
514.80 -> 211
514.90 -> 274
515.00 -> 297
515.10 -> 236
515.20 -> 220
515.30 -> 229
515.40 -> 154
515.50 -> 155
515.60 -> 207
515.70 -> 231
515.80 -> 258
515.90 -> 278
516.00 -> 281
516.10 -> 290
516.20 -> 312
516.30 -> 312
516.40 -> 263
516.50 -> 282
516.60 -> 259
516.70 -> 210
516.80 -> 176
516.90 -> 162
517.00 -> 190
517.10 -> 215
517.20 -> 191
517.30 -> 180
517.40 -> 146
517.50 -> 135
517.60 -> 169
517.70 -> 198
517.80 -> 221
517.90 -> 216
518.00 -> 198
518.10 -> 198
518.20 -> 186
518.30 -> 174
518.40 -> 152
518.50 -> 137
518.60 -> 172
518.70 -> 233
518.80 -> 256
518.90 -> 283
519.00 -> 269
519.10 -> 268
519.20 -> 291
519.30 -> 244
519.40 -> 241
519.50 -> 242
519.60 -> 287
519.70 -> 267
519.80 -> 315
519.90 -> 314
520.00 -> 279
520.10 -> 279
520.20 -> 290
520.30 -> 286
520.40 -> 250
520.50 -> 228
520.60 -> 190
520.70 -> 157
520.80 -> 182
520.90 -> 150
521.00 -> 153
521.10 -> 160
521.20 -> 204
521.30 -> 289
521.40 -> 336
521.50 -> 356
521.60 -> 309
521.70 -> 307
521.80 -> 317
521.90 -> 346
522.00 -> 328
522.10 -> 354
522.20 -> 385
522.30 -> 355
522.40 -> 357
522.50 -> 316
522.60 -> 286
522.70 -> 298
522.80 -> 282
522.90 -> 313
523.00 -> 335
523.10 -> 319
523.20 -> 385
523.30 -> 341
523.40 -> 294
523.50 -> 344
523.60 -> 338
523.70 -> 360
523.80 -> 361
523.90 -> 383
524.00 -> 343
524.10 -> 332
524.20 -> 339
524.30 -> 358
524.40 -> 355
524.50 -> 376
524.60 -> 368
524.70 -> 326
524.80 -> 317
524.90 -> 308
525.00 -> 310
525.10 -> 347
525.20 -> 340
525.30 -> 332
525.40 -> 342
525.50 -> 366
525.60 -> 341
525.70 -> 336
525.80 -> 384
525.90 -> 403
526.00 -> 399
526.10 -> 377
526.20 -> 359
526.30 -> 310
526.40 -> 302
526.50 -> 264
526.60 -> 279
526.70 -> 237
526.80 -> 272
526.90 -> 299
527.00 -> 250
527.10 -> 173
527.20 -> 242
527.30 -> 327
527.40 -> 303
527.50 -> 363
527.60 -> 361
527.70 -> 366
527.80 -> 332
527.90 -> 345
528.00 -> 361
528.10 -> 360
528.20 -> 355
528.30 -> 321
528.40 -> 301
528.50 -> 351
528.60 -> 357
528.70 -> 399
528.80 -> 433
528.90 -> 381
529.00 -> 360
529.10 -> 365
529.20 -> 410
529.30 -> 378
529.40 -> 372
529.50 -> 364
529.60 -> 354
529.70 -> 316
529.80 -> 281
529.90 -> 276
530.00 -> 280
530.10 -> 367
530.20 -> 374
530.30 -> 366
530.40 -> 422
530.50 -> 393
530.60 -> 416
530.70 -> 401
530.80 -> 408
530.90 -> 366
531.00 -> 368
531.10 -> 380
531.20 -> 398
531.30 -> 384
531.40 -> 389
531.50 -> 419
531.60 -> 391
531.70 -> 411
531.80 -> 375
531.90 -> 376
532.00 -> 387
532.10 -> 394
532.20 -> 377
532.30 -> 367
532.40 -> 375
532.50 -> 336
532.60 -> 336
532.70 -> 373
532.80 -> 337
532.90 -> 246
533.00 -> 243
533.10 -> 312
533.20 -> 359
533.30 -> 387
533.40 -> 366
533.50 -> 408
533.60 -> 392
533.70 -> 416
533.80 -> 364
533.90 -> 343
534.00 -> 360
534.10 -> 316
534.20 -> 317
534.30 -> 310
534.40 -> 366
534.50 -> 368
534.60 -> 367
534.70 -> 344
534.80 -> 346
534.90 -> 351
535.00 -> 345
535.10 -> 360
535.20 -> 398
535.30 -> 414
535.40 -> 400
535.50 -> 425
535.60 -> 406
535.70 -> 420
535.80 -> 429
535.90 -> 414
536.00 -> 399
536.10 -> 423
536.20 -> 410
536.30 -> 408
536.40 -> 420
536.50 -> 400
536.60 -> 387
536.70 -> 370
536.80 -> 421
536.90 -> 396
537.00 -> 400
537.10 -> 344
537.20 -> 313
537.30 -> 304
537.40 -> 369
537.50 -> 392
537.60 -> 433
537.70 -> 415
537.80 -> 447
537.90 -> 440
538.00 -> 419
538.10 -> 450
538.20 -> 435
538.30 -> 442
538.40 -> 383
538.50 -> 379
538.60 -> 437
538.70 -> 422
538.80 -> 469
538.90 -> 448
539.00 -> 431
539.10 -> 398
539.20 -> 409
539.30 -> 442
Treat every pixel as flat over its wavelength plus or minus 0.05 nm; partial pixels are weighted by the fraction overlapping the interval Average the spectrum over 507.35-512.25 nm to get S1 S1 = 246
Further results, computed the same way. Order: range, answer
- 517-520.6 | 228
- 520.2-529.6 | 322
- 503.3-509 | 249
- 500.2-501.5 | 260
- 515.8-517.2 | 247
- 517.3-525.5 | 280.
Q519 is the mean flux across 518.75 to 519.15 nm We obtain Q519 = 269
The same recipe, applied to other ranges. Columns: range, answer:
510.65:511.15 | 235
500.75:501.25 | 266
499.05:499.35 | 260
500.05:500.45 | 254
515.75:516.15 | 277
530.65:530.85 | 405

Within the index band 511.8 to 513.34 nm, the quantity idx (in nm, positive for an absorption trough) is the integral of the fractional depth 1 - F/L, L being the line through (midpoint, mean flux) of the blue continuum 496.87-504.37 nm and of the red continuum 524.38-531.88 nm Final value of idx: 0.33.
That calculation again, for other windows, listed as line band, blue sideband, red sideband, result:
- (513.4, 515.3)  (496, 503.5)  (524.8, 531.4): 0.32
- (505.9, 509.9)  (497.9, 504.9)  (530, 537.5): 0.43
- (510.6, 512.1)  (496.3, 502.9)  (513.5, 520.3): -0.02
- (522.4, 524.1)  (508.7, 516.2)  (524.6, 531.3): -0.10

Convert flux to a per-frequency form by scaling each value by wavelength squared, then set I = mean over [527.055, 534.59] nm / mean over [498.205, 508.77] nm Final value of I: 1.57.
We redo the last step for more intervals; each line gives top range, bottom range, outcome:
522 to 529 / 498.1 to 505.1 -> 1.43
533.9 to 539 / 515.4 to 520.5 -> 1.81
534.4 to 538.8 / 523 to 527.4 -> 1.26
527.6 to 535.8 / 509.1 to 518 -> 1.65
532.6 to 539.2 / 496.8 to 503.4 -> 1.71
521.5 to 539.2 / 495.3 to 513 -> 1.58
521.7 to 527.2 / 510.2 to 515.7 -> 1.44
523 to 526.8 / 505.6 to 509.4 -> 1.46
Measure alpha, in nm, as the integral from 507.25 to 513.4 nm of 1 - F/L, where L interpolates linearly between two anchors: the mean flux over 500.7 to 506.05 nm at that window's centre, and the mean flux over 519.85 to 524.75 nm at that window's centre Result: 0.65 nm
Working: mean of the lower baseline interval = 252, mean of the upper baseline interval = 304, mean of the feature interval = 243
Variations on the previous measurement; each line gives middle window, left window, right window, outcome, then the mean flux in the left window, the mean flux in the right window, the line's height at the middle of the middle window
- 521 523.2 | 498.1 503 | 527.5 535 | 0.14 nm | 257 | 361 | 330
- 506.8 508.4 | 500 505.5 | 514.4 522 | 0.04 nm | 253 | 236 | 248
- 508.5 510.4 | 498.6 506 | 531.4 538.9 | 0.20 nm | 256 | 383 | 284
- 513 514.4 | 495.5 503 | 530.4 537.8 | 0.22 nm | 259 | 377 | 308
